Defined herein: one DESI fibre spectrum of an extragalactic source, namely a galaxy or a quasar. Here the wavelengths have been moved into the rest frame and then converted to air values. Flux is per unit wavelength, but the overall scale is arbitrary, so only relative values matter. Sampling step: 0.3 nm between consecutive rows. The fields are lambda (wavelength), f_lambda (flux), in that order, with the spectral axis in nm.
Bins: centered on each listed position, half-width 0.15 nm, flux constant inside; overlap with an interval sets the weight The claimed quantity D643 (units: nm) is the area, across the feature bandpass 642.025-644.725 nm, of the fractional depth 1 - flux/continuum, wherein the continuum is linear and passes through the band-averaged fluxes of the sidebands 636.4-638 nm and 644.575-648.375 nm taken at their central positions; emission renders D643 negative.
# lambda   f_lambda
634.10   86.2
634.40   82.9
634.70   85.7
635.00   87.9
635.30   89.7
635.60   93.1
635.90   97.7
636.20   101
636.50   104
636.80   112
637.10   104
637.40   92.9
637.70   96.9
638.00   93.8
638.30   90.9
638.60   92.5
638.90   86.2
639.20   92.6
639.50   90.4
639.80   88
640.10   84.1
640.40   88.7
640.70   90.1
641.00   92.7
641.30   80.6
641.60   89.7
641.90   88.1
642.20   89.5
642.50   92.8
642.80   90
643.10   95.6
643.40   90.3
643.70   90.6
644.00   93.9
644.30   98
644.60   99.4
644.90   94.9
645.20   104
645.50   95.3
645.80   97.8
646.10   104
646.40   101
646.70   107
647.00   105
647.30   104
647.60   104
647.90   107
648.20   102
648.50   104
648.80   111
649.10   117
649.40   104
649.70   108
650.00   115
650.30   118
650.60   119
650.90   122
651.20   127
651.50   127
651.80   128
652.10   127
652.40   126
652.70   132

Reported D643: 0.23 nm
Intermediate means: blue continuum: 101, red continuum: 102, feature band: 93.2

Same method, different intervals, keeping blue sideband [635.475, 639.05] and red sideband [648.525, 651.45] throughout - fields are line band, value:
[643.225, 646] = 0.30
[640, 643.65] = 0.50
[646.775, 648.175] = 0.09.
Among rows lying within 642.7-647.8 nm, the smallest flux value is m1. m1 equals 90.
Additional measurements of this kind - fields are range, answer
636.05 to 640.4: 84.1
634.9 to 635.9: 87.9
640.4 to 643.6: 80.6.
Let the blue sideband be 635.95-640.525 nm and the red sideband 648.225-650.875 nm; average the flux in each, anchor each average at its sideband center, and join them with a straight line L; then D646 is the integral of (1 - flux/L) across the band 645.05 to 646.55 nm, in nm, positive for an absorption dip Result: 0.08 nm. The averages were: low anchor 94.6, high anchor 112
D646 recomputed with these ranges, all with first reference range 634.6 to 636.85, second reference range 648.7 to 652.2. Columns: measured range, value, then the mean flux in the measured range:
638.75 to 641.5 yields 0.388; 88.2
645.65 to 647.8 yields 0.181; 103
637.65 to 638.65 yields 0.064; 93.3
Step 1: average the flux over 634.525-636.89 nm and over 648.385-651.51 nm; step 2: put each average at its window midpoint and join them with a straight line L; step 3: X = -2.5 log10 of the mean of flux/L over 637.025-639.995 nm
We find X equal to 0.08 mag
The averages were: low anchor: 95.8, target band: 92.4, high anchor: 115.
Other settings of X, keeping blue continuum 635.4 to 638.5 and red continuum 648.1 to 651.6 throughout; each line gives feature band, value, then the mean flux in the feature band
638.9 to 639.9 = 0.132 mag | 89.8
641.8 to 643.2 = 0.157 mag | 91.2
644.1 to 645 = 0.111 mag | 97.4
